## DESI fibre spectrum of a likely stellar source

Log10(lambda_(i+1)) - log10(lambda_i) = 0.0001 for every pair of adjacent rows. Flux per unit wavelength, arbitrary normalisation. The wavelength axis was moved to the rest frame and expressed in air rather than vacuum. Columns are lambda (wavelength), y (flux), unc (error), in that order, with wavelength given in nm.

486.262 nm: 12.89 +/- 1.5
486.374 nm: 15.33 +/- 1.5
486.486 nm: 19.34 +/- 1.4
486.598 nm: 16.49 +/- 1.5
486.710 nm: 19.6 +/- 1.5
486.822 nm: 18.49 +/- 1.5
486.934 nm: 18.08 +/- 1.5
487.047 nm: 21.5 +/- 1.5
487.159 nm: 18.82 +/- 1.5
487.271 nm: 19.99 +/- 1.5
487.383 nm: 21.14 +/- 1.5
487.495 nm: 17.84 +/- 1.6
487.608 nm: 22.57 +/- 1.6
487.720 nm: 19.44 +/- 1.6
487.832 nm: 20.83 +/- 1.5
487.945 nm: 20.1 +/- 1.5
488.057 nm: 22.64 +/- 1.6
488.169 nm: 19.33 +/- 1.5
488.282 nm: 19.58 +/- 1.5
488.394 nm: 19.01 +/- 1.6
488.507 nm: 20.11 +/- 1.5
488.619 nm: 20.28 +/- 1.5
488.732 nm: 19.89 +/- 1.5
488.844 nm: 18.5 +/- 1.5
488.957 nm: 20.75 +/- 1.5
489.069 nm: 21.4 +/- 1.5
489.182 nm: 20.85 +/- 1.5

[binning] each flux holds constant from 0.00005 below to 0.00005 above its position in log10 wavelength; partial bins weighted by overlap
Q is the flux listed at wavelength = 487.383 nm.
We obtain 21.14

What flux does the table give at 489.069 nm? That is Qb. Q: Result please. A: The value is 21.4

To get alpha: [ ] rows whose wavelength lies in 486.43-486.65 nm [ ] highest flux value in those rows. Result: 19.34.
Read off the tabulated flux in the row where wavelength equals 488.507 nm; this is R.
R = 20.11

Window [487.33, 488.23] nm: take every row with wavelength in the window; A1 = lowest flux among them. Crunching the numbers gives 17.84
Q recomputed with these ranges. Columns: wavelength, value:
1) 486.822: 18.49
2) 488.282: 19.58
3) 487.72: 19.44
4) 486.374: 15.33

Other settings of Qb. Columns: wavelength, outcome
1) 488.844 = 18.5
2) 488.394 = 19.01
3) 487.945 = 20.1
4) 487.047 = 21.5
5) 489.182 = 20.85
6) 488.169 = 19.33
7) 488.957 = 20.75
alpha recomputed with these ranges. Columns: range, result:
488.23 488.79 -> 20.28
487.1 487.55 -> 21.14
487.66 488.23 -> 22.64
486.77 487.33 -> 21.5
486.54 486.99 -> 19.6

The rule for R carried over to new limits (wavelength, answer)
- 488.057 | 22.64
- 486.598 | 16.49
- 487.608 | 22.57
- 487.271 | 19.99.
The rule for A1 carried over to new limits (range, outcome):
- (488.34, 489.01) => 18.5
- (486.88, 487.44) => 18.08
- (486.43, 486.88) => 16.49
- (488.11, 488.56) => 19.01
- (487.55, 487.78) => 19.44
